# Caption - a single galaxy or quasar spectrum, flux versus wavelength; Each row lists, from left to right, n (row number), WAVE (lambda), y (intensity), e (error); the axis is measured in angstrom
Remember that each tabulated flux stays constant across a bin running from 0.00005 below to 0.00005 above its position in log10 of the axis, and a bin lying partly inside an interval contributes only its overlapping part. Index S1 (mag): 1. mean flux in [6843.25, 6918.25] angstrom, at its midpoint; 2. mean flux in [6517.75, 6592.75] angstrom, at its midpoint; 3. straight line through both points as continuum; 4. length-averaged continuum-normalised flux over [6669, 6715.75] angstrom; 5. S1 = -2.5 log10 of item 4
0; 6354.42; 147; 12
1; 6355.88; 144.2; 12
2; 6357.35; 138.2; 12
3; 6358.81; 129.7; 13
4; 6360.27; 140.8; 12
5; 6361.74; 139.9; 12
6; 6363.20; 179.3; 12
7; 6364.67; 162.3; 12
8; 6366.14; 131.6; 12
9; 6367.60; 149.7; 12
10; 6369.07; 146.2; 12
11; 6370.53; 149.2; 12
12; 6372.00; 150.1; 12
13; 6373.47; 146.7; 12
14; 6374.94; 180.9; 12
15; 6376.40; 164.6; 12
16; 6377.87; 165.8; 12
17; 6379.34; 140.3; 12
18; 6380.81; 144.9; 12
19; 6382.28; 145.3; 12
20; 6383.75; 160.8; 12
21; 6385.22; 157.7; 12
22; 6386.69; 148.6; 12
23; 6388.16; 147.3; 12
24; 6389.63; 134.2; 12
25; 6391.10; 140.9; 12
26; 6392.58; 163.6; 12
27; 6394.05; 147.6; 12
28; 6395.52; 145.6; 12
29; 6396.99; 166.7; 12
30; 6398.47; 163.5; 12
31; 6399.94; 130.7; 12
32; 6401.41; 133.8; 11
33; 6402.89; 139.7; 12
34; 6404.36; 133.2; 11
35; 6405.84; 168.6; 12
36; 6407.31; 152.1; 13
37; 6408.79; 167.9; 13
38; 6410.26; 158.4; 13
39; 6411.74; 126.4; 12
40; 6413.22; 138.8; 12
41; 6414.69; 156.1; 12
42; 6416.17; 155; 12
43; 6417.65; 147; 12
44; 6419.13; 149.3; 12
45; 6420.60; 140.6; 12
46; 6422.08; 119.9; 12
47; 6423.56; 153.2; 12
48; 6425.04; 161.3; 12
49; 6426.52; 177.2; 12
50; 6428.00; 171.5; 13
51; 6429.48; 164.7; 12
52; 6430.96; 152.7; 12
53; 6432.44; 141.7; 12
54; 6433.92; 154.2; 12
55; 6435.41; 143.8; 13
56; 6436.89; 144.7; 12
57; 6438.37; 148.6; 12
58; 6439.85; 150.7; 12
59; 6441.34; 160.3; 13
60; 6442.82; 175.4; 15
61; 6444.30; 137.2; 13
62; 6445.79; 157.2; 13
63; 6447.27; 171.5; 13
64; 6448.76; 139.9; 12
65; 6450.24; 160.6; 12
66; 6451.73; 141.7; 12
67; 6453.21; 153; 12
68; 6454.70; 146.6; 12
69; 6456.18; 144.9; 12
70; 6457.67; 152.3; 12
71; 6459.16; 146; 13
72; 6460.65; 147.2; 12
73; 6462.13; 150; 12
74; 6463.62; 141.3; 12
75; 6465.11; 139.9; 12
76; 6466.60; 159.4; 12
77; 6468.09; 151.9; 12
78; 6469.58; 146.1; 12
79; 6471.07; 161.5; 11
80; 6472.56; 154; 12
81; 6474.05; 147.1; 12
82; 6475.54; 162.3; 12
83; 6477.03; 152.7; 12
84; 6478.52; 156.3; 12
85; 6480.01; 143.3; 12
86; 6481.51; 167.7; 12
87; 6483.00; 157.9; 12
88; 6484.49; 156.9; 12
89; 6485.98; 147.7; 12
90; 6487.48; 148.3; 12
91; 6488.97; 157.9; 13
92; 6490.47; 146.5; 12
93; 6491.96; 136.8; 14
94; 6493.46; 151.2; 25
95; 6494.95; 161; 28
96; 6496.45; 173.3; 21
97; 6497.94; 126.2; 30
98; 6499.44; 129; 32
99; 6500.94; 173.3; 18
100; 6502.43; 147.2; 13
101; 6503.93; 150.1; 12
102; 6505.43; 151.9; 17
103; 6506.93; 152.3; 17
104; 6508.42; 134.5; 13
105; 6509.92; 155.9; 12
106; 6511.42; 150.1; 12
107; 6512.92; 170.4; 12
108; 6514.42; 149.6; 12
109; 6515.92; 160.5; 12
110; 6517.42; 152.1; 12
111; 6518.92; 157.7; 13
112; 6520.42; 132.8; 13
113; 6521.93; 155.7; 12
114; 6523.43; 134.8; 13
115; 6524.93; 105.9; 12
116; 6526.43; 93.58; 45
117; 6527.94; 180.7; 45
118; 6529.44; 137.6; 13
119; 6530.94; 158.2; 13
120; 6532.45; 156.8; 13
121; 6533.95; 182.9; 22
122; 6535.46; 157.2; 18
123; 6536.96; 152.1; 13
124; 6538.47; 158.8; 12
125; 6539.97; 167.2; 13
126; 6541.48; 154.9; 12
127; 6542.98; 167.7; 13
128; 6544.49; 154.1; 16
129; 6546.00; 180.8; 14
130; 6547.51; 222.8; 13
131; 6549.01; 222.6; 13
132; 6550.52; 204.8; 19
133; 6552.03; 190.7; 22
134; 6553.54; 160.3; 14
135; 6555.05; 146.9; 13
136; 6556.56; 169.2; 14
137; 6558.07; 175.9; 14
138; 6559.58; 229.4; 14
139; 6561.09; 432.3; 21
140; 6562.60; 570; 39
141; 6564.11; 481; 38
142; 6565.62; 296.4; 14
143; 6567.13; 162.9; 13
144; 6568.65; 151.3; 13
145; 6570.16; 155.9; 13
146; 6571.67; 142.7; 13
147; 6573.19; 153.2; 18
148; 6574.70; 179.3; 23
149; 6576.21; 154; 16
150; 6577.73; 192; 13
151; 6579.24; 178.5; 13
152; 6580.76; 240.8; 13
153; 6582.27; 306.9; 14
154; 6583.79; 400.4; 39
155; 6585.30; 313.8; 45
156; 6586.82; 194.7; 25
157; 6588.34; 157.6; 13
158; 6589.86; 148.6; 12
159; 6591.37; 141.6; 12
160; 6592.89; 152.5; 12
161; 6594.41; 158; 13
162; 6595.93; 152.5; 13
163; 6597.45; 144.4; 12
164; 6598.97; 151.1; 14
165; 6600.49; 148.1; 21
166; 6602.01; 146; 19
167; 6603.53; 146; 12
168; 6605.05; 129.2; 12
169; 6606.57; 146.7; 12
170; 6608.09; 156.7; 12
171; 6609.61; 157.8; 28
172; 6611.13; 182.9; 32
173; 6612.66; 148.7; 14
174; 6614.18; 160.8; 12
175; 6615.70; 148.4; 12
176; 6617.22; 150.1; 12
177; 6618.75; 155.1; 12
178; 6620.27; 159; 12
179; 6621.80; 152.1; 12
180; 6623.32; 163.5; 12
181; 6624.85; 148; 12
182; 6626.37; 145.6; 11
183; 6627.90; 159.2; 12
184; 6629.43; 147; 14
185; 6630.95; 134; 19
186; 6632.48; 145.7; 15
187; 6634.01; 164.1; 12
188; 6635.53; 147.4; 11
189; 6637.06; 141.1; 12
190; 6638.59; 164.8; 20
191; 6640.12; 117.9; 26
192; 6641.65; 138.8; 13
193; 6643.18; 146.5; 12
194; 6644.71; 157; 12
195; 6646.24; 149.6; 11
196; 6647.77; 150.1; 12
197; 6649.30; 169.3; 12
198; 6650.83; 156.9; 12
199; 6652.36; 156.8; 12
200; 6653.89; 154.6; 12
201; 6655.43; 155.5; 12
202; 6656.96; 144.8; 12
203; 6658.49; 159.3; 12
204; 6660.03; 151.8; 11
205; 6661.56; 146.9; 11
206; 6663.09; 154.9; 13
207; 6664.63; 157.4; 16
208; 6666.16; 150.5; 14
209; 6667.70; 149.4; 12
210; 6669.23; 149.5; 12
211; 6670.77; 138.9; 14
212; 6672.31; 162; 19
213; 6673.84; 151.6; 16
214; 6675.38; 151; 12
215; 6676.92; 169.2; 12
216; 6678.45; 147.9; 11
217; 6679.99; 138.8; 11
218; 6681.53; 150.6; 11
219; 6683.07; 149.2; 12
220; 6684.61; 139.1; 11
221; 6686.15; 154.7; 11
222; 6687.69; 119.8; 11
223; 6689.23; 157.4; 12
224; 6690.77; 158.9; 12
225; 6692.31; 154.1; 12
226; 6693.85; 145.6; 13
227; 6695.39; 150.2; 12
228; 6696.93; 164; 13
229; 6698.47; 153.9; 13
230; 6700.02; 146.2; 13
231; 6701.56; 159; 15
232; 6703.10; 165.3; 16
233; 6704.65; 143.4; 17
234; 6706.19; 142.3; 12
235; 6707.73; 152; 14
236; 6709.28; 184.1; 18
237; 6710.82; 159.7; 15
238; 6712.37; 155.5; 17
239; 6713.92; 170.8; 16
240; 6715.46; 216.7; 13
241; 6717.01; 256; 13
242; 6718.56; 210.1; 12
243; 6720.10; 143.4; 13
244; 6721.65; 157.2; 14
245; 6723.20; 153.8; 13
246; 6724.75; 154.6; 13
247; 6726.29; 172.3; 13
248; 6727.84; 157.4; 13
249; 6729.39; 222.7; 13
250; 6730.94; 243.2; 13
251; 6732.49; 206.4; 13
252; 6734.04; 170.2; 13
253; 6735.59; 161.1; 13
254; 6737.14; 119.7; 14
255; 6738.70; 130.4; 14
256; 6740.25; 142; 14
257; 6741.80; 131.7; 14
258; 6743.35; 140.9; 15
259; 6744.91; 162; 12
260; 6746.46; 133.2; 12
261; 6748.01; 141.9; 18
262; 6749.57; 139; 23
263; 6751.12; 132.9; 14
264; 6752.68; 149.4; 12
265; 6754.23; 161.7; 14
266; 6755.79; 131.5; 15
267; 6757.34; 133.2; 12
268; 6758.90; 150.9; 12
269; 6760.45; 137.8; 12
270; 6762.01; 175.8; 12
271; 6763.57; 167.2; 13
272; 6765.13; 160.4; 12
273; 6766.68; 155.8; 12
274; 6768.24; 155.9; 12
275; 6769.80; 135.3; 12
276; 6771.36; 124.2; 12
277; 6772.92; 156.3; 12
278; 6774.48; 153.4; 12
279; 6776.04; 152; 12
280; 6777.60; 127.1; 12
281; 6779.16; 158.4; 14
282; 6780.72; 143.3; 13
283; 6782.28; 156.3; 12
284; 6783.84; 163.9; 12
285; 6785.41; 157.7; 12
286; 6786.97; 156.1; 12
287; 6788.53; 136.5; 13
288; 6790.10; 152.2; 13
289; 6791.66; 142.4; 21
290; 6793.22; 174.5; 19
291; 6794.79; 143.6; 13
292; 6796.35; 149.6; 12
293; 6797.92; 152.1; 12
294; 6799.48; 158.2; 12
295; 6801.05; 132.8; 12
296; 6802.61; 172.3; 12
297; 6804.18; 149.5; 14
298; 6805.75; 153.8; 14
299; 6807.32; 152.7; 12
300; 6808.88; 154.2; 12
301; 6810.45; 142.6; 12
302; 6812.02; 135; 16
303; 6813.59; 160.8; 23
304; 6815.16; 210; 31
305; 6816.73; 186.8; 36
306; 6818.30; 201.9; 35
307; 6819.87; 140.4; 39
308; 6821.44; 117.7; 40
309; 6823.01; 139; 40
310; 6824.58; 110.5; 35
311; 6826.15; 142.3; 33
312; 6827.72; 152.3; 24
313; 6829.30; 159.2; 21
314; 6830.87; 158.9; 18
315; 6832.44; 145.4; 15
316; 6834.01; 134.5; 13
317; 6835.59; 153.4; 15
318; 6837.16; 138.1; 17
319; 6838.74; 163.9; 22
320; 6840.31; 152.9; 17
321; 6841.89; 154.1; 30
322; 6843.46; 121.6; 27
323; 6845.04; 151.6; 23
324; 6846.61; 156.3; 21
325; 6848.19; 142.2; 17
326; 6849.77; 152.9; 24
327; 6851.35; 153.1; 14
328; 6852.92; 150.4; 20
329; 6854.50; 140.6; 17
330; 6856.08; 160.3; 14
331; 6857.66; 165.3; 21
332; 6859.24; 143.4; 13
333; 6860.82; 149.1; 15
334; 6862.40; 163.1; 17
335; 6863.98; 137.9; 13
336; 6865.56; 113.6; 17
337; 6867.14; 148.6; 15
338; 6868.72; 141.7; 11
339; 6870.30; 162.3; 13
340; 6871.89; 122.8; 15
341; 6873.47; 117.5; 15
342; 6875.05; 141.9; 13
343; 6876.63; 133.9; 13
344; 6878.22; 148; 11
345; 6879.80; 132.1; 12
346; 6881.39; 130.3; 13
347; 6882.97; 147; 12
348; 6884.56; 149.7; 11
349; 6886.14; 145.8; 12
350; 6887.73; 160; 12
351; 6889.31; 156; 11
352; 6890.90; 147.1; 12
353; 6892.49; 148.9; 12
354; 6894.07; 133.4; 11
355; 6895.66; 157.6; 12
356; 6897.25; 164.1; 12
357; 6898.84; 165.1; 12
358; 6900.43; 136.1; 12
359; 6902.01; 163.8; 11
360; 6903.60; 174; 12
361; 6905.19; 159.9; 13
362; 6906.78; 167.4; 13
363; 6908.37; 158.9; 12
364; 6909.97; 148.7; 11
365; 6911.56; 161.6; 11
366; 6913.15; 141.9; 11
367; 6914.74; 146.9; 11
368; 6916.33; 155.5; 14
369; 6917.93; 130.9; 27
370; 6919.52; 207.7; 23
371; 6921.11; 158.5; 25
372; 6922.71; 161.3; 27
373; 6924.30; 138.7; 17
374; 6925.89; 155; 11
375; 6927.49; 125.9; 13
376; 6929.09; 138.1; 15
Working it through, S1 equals 0.15 mag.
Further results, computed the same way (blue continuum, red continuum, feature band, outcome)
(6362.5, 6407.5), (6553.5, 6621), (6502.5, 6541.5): 0.216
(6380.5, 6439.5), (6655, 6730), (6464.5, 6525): 0.012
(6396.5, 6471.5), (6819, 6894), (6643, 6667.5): -0.046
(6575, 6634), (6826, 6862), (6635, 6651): 0.132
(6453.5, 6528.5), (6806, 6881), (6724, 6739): -0.180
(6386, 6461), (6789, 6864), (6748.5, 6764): 0.030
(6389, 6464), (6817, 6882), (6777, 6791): -0.031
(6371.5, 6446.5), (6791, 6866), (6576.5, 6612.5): -0.210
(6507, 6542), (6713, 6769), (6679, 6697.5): 0.079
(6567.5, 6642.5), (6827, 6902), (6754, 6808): 0.018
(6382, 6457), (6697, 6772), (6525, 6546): -0.004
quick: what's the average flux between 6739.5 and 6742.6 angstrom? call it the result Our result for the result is 137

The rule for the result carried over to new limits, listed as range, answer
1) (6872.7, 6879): 135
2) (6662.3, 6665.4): 156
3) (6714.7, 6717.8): 236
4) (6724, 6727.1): 164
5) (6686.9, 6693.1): 148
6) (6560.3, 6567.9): 387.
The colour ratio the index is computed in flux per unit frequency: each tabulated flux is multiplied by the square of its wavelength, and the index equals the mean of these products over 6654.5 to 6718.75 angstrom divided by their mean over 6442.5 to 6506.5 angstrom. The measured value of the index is 1.11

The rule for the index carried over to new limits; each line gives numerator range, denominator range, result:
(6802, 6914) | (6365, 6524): 1.12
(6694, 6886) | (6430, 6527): 1.12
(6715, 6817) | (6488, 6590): 0.90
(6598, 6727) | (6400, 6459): 1.10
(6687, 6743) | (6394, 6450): 1.19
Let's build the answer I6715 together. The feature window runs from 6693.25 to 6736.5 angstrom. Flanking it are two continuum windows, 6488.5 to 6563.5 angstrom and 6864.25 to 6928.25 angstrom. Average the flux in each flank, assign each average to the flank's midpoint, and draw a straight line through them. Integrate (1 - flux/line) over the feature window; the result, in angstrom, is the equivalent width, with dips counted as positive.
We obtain -3.0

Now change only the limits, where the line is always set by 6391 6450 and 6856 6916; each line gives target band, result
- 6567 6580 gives -1.1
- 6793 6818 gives -1.6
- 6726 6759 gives -1.4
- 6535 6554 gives -3.3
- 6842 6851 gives 0.2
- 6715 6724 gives -2.3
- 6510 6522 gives -0.2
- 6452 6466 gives 0.4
